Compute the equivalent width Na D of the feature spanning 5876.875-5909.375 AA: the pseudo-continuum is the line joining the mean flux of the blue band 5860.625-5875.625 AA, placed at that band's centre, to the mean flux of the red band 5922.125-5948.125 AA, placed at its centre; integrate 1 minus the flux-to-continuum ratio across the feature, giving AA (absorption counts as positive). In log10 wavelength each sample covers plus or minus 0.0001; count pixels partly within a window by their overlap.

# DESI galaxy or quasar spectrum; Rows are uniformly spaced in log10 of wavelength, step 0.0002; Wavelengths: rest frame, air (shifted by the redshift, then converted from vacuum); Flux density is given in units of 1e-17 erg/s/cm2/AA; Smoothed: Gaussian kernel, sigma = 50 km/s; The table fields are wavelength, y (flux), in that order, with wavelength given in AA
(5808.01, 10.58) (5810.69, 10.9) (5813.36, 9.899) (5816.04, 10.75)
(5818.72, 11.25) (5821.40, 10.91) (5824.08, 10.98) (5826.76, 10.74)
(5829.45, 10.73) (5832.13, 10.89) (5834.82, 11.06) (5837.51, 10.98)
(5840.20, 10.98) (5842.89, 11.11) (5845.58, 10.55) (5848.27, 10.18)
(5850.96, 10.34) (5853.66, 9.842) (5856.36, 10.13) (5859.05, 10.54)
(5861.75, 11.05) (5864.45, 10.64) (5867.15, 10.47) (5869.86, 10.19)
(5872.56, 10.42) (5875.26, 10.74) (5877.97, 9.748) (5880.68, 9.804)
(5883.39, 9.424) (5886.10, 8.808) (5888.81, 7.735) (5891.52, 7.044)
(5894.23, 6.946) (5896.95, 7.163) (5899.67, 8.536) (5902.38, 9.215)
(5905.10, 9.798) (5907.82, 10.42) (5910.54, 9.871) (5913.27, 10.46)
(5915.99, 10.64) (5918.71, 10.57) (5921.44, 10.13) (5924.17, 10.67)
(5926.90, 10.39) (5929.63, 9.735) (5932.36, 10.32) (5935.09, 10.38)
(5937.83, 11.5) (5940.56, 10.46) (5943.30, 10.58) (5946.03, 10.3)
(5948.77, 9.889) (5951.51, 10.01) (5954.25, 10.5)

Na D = 5.6 AA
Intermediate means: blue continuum 10.6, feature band 8.72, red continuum 10.5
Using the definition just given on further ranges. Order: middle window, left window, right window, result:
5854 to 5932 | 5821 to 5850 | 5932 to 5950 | 7.0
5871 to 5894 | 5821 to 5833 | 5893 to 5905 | -0.8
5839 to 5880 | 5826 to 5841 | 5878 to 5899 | -3.6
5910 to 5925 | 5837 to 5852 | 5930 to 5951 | 0.1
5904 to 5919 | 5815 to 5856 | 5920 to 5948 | 0.3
